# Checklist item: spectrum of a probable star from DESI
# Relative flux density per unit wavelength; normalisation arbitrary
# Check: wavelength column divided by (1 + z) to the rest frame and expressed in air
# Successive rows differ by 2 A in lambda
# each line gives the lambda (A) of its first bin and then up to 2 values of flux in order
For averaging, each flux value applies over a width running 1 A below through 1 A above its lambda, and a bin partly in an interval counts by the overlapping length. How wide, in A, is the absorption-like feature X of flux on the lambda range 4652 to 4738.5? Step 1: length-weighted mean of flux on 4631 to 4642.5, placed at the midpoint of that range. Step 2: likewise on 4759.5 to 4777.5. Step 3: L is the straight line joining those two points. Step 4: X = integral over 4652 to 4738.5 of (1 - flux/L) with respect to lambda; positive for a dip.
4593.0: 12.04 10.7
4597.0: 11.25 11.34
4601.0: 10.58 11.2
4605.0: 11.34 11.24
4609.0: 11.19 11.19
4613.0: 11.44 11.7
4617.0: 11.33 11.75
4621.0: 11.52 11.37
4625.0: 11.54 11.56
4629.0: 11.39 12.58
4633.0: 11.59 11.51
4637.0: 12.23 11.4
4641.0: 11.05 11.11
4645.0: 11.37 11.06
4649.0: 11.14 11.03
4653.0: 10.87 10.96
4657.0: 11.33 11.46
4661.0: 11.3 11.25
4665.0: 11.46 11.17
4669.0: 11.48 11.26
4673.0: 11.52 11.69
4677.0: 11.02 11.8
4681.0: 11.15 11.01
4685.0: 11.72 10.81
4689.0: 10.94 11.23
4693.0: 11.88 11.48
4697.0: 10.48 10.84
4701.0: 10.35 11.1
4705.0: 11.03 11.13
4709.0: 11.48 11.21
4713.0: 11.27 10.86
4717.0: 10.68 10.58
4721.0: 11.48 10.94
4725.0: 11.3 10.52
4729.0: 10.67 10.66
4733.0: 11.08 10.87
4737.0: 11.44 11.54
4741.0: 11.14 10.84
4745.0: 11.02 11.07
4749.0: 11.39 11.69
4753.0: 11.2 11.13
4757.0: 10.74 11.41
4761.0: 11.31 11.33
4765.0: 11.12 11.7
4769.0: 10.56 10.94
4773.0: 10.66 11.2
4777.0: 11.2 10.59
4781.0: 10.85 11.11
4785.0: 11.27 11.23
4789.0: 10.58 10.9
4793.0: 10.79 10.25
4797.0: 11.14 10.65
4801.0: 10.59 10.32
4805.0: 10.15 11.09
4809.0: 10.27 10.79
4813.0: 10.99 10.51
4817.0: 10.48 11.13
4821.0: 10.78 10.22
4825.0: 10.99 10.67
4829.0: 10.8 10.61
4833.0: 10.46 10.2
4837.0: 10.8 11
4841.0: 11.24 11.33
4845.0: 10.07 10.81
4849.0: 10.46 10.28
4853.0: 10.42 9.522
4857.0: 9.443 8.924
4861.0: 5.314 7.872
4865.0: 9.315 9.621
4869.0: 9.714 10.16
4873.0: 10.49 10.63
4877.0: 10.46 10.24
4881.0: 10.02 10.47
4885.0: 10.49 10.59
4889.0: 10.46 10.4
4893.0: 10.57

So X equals 2.0 A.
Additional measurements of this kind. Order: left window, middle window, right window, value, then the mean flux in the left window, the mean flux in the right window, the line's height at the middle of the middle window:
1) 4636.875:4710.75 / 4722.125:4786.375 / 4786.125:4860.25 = -1.3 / 11.2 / 10.5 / 10.9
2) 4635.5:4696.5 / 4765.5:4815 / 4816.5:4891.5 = -1.2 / 11.3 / 10.2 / 10.6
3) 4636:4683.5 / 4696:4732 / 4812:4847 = 0.6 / 11.3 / 10.7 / 11.1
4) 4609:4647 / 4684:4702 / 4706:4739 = 0.2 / 11.5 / 11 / 11.2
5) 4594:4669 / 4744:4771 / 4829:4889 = -1.4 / 11.3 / 10.1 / 10.6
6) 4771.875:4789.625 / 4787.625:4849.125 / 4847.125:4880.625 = -2.1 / 11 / 9.6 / 10.3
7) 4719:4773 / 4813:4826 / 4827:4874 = -0.5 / 11.1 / 9.97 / 10.3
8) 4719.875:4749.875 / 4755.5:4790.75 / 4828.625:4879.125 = -1.1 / 11.1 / 9.99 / 10.7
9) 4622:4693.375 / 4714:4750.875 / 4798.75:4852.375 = 0.1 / 11.4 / 10.7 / 11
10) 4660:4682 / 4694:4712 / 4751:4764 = 0.5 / 11.4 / 11.2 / 11.3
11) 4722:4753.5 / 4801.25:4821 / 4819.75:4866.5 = -0.5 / 11.1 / 10.1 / 10.4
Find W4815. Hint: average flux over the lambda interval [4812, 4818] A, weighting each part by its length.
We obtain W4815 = 10.7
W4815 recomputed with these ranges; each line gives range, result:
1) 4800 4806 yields 10.4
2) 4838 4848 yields 10.9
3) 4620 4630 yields 11.5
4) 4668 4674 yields 11.4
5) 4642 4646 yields 11.2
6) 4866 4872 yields 9.83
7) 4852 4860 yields 9.58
